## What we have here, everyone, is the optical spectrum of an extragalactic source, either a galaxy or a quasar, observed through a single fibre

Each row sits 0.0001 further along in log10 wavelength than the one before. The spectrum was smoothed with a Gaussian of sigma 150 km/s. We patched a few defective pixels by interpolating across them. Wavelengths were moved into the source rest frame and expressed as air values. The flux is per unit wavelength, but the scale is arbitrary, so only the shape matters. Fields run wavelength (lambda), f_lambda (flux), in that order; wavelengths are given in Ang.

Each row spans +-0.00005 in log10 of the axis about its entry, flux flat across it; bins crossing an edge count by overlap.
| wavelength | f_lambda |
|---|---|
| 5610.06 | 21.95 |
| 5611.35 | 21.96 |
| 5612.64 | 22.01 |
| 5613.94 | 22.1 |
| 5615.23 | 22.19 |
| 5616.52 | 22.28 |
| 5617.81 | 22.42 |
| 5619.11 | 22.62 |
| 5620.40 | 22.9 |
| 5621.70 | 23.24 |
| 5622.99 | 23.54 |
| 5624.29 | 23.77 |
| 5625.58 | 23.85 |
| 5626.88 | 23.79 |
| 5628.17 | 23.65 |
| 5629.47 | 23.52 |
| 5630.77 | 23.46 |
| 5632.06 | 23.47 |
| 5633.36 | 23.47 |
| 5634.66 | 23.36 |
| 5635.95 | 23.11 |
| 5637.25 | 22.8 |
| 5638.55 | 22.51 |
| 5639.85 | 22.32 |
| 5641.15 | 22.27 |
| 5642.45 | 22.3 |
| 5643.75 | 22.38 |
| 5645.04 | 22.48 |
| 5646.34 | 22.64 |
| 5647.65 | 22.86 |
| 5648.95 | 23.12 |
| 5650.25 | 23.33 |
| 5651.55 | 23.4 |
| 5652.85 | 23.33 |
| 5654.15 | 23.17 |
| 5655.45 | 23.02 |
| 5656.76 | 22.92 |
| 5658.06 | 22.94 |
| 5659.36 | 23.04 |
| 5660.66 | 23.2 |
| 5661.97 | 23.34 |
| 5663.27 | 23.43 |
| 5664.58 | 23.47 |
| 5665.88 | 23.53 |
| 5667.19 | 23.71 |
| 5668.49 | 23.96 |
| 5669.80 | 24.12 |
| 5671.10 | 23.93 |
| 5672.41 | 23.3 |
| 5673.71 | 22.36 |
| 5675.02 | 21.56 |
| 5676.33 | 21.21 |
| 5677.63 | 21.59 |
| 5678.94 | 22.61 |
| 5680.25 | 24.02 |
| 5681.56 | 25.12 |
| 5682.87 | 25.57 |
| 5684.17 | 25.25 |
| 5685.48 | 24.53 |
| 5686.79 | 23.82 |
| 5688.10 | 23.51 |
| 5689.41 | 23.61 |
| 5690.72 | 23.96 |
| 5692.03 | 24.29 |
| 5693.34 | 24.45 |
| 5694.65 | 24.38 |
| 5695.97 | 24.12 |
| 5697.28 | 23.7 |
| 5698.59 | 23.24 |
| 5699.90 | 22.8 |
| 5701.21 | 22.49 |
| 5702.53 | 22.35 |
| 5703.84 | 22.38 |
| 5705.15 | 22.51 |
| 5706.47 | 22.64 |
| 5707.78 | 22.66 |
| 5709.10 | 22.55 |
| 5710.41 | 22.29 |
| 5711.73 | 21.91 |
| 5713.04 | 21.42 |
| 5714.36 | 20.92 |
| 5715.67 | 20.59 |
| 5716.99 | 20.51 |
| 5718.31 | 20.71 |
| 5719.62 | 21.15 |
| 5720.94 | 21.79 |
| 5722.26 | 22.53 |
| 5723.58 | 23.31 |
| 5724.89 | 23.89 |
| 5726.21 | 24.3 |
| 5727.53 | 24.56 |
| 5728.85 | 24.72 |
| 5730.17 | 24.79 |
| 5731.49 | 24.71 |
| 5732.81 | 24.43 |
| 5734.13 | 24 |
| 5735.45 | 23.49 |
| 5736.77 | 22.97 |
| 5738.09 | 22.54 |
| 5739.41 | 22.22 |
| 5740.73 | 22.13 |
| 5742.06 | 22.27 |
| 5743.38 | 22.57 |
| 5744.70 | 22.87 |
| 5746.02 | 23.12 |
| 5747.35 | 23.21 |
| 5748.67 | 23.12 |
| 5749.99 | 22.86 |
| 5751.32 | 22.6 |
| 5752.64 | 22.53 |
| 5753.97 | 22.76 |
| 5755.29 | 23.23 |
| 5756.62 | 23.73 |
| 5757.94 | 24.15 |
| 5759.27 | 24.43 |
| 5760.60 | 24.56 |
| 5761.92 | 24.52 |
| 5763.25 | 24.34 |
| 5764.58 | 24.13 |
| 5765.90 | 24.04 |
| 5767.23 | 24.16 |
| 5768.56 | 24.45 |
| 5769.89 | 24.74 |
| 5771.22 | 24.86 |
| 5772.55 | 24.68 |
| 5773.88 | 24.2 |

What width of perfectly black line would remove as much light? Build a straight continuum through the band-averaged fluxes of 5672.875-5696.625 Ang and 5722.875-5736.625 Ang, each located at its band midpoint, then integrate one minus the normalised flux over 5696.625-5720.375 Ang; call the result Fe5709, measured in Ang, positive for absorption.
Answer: 1.9 Ang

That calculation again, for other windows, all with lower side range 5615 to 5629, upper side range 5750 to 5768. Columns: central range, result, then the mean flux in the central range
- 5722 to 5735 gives -0.3 Ang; 24.2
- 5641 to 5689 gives 0.1 Ang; 23.3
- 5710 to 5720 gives 1.0 Ang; 21.2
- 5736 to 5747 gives 0.5 Ang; 22.6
